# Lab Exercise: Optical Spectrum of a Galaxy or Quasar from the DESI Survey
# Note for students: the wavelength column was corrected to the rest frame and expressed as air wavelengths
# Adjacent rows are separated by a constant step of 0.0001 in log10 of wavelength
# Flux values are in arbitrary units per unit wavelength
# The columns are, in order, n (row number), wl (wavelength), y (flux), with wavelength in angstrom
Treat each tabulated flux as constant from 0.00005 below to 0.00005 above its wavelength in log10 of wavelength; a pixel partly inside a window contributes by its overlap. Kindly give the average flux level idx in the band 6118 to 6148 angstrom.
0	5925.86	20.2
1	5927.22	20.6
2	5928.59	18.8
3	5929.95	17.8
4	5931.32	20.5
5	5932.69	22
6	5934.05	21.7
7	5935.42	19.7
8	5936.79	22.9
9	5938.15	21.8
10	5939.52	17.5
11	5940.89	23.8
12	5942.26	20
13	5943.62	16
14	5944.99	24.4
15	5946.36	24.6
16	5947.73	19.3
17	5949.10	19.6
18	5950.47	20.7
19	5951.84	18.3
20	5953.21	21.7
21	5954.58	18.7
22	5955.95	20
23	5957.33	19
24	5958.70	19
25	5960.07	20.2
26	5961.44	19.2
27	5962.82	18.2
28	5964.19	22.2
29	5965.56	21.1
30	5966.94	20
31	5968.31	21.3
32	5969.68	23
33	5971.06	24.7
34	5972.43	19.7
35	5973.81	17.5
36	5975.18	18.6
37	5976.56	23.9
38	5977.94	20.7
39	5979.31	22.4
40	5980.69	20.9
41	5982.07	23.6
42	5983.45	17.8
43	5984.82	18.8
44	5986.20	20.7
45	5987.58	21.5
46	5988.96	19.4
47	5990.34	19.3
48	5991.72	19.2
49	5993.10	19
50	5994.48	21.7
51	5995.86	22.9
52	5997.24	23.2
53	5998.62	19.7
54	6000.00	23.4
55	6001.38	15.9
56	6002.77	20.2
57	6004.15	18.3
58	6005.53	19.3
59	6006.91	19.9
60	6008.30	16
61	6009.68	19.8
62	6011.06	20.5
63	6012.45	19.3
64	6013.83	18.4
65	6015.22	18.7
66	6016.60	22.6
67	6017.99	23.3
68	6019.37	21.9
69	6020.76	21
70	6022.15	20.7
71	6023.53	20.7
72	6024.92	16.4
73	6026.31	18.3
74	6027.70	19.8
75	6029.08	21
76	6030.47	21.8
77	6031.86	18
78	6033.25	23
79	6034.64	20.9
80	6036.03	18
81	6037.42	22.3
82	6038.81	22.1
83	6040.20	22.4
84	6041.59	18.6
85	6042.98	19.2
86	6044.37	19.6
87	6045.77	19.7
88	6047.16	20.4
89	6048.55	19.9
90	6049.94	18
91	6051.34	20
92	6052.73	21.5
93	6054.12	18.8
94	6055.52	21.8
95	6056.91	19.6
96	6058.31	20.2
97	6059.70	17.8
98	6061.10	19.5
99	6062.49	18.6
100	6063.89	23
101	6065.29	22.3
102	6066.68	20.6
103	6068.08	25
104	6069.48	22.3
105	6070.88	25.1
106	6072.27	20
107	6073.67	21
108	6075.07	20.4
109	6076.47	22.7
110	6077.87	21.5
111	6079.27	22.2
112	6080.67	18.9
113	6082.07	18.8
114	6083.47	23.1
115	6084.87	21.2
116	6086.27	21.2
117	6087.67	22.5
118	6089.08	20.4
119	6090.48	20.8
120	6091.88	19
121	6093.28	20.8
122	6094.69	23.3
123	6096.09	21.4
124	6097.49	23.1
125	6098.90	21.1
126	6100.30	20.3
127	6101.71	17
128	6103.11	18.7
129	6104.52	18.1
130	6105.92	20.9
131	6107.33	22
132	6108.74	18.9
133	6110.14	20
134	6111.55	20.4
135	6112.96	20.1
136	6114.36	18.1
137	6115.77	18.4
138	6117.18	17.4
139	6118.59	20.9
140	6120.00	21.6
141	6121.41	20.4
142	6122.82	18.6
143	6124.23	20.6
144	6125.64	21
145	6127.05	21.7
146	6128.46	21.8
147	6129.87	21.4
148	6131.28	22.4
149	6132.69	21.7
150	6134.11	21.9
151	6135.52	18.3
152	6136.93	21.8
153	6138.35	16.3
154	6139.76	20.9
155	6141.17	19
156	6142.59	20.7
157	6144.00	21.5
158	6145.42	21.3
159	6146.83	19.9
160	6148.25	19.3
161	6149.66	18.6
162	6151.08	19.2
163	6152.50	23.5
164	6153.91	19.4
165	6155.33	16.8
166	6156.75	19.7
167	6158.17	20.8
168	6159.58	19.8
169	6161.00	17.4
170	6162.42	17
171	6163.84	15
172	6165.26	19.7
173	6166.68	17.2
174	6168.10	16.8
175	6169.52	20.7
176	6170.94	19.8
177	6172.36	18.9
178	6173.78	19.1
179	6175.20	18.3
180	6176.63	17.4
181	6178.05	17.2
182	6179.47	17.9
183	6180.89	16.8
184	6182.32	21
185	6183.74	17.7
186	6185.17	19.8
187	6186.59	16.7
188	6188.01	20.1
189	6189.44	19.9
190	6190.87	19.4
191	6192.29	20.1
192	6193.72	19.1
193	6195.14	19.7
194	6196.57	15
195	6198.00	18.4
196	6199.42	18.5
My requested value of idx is 20.6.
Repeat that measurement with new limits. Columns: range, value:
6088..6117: 20.1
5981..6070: 20.3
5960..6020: 20.4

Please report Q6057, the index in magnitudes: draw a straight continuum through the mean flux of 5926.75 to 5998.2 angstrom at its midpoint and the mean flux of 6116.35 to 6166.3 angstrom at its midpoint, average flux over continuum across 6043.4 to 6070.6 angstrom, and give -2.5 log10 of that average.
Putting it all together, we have -0.02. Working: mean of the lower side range 20.6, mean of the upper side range 19.9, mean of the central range 20.5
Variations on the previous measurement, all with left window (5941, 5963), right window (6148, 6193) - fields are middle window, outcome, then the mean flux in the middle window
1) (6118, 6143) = -0.09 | 20.6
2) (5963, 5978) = -0.06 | 21.1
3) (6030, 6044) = -0.06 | 20.6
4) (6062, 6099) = -0.12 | 21.5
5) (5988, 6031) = -0.02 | 20.1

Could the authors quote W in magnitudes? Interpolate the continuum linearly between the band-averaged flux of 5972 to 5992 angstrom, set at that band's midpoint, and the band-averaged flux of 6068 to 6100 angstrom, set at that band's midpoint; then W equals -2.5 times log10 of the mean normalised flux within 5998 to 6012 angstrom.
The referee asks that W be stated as 0.07 mag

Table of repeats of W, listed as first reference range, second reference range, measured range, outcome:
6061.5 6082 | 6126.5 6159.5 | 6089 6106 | 0.04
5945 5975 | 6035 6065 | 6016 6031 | -0.02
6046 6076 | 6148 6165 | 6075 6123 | -0.02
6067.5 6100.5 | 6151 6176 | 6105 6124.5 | 0.03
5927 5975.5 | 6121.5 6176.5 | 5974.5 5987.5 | -0.03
